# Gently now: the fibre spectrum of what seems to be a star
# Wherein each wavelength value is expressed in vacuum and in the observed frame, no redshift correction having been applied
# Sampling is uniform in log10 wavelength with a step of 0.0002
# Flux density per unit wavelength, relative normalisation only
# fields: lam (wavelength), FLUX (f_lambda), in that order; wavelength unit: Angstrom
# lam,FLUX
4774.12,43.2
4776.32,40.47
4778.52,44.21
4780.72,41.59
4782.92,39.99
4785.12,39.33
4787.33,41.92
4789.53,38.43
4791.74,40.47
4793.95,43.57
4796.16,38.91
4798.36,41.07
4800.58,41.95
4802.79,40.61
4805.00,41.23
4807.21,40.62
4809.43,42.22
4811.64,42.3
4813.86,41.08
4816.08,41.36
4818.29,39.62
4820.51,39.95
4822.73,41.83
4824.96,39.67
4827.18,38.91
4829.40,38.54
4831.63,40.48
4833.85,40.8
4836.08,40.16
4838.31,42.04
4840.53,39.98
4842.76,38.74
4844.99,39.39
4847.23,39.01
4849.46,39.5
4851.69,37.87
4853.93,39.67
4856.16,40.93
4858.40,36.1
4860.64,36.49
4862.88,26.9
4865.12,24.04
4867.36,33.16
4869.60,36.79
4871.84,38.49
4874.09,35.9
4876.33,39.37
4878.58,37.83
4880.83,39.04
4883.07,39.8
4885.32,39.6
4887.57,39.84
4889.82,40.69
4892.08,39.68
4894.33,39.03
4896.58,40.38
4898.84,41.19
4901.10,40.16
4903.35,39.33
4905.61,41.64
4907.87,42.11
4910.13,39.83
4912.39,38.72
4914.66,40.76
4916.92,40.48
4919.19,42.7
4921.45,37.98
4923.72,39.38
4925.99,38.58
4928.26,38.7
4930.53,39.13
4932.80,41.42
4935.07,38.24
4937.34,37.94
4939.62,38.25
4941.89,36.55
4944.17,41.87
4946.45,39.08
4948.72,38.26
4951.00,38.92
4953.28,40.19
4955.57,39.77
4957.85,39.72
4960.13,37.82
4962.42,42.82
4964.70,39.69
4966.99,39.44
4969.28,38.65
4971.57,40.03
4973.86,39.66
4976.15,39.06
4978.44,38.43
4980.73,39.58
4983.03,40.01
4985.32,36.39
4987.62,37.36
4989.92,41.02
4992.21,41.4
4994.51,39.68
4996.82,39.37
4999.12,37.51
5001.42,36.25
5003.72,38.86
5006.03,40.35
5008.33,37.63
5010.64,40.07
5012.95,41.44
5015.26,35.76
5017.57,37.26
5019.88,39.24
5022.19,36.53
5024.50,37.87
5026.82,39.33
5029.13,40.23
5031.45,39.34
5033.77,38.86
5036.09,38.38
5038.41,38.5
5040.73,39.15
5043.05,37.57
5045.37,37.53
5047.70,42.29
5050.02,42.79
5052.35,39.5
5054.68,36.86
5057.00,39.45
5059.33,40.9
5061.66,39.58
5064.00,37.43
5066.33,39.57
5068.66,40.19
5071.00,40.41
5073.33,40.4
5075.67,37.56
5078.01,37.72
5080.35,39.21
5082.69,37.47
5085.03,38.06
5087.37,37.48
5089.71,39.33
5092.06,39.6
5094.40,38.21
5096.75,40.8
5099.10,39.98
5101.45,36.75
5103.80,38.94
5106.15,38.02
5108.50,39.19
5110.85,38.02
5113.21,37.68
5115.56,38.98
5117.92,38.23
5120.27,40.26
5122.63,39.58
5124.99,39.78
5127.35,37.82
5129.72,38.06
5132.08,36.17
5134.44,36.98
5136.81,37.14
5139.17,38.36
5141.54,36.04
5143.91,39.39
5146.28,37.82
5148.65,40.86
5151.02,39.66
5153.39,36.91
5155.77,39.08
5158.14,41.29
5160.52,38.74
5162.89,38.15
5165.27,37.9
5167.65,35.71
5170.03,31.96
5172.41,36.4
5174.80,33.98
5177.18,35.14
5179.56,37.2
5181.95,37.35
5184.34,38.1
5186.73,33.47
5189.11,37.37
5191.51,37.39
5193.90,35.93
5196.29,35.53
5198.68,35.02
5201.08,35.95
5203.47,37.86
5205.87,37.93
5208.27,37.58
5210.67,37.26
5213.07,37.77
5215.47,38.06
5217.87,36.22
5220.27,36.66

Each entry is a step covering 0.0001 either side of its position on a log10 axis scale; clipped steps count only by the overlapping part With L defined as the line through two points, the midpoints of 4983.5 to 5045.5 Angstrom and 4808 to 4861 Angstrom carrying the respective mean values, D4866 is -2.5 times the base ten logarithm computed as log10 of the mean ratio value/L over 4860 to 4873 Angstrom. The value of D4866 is 0.216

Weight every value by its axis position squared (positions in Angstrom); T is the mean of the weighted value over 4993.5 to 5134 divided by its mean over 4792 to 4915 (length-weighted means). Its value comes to 1.1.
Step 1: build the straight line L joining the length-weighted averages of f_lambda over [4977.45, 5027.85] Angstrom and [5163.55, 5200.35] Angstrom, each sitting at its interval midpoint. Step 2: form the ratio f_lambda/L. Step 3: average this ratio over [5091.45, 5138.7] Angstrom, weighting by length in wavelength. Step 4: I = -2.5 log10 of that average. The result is -0.04 mag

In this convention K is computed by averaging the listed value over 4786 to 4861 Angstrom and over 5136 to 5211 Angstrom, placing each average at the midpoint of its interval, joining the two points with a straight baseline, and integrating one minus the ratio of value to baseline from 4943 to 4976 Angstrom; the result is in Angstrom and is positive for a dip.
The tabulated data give -0.6 Angstrom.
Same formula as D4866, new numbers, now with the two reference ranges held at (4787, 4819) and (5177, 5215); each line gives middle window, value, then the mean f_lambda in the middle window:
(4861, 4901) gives 0.08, 37.2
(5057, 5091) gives -0.02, 39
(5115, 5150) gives -0.03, 38.4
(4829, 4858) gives 0.02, 39.7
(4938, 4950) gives 0.02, 38.8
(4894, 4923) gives -0.01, 40.4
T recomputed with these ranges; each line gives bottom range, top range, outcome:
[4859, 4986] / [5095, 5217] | 1.06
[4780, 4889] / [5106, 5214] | 1.09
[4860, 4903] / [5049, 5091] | 1.13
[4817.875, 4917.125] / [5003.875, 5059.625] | 1.08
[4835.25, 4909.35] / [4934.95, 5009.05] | 1.06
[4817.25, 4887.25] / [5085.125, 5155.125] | 1.12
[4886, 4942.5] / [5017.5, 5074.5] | 1.04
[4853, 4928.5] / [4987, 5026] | 1.06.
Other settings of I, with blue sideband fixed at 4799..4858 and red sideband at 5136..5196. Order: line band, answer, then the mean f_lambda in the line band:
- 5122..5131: -0.032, 38.7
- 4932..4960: 0.003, 39.1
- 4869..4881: 0.056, 37.8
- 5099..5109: -0.017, 38.4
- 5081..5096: -0.015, 38.5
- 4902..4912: -0.028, 40.6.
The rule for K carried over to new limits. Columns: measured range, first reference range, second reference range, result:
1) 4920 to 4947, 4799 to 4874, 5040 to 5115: -0.1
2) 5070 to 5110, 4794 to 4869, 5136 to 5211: -1.2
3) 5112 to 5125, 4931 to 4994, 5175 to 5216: -0.5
